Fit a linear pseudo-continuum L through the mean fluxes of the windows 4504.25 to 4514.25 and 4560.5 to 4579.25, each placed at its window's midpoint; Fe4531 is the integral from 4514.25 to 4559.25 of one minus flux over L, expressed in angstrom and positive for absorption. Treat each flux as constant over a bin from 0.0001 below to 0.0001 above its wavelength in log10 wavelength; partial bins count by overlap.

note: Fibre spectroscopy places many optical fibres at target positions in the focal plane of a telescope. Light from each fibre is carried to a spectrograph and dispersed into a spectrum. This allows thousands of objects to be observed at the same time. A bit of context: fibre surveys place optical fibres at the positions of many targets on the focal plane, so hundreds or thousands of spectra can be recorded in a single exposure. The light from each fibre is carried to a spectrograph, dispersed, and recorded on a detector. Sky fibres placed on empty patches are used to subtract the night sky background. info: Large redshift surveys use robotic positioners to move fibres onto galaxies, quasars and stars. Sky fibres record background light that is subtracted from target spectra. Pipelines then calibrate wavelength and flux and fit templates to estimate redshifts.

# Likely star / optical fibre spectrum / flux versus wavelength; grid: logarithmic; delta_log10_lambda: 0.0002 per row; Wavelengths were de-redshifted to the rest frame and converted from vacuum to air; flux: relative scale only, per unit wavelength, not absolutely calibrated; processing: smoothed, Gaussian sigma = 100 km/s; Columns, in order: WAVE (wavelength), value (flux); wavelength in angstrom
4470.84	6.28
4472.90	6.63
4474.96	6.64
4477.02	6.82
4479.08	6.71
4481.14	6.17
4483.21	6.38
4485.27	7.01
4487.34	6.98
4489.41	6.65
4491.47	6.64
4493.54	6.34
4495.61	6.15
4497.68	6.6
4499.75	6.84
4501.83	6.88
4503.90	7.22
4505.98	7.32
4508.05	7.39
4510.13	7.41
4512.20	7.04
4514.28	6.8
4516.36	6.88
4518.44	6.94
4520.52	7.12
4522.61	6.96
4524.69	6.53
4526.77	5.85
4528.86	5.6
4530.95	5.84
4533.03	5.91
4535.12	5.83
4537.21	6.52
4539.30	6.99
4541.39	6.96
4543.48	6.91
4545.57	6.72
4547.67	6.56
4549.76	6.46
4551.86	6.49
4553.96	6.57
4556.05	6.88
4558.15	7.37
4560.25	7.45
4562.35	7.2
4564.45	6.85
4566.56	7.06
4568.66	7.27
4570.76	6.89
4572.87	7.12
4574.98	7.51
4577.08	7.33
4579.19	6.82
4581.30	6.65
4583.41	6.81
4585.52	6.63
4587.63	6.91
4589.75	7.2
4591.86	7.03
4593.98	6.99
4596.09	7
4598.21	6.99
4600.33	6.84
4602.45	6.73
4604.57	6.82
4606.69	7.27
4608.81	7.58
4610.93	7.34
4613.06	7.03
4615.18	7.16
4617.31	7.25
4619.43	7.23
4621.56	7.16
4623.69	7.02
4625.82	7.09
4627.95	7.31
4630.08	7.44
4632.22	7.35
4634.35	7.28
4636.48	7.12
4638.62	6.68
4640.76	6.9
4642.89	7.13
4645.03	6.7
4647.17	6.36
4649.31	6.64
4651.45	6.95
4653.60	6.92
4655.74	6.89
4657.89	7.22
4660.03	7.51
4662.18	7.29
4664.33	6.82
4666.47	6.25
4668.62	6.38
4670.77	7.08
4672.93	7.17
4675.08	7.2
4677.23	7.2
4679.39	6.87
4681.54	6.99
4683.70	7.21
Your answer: 3.9 angstrom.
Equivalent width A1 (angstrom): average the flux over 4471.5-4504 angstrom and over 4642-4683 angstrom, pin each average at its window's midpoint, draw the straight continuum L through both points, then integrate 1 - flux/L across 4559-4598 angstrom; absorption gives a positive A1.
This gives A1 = -1.4 angstrom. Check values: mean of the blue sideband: 6.65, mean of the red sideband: 6.93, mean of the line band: 7.04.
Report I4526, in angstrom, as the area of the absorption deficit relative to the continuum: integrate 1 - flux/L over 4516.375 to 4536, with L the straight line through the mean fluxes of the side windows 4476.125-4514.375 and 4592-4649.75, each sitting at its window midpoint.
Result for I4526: 1.57 angstrom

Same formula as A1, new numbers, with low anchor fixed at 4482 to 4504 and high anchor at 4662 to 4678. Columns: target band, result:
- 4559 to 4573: -0.7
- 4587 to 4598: -0.4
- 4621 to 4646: -0.9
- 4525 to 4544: 1.3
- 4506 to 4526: -0.9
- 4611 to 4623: -0.6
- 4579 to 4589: 0.0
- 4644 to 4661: 0.0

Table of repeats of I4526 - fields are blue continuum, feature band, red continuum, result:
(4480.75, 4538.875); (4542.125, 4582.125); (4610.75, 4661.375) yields -0.80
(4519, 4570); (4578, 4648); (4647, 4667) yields -2.08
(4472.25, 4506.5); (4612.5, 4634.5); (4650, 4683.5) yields -0.95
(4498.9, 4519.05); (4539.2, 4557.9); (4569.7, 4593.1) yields 0.77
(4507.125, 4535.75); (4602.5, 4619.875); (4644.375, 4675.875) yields -1.02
